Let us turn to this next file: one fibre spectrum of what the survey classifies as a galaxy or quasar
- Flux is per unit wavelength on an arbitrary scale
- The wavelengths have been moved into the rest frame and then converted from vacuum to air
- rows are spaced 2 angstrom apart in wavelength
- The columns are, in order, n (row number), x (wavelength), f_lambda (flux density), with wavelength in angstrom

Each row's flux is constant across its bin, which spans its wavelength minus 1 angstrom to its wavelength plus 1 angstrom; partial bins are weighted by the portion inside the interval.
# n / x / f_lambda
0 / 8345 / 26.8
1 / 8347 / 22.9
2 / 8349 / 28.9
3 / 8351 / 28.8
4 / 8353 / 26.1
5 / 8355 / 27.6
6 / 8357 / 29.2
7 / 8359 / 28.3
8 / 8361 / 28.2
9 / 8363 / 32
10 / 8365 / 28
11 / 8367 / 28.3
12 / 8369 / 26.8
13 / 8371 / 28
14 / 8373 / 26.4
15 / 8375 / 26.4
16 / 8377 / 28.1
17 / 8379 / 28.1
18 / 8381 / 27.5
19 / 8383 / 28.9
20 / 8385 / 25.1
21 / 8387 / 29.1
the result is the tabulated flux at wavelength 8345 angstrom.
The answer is 26.8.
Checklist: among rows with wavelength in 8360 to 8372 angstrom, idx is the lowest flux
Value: 26.8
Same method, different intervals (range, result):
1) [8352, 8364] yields 26.1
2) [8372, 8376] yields 26.4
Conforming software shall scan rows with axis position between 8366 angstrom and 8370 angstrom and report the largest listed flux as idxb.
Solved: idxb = 28.3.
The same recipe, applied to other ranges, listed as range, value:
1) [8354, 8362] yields 29.2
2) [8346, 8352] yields 28.9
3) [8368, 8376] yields 28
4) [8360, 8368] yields 32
